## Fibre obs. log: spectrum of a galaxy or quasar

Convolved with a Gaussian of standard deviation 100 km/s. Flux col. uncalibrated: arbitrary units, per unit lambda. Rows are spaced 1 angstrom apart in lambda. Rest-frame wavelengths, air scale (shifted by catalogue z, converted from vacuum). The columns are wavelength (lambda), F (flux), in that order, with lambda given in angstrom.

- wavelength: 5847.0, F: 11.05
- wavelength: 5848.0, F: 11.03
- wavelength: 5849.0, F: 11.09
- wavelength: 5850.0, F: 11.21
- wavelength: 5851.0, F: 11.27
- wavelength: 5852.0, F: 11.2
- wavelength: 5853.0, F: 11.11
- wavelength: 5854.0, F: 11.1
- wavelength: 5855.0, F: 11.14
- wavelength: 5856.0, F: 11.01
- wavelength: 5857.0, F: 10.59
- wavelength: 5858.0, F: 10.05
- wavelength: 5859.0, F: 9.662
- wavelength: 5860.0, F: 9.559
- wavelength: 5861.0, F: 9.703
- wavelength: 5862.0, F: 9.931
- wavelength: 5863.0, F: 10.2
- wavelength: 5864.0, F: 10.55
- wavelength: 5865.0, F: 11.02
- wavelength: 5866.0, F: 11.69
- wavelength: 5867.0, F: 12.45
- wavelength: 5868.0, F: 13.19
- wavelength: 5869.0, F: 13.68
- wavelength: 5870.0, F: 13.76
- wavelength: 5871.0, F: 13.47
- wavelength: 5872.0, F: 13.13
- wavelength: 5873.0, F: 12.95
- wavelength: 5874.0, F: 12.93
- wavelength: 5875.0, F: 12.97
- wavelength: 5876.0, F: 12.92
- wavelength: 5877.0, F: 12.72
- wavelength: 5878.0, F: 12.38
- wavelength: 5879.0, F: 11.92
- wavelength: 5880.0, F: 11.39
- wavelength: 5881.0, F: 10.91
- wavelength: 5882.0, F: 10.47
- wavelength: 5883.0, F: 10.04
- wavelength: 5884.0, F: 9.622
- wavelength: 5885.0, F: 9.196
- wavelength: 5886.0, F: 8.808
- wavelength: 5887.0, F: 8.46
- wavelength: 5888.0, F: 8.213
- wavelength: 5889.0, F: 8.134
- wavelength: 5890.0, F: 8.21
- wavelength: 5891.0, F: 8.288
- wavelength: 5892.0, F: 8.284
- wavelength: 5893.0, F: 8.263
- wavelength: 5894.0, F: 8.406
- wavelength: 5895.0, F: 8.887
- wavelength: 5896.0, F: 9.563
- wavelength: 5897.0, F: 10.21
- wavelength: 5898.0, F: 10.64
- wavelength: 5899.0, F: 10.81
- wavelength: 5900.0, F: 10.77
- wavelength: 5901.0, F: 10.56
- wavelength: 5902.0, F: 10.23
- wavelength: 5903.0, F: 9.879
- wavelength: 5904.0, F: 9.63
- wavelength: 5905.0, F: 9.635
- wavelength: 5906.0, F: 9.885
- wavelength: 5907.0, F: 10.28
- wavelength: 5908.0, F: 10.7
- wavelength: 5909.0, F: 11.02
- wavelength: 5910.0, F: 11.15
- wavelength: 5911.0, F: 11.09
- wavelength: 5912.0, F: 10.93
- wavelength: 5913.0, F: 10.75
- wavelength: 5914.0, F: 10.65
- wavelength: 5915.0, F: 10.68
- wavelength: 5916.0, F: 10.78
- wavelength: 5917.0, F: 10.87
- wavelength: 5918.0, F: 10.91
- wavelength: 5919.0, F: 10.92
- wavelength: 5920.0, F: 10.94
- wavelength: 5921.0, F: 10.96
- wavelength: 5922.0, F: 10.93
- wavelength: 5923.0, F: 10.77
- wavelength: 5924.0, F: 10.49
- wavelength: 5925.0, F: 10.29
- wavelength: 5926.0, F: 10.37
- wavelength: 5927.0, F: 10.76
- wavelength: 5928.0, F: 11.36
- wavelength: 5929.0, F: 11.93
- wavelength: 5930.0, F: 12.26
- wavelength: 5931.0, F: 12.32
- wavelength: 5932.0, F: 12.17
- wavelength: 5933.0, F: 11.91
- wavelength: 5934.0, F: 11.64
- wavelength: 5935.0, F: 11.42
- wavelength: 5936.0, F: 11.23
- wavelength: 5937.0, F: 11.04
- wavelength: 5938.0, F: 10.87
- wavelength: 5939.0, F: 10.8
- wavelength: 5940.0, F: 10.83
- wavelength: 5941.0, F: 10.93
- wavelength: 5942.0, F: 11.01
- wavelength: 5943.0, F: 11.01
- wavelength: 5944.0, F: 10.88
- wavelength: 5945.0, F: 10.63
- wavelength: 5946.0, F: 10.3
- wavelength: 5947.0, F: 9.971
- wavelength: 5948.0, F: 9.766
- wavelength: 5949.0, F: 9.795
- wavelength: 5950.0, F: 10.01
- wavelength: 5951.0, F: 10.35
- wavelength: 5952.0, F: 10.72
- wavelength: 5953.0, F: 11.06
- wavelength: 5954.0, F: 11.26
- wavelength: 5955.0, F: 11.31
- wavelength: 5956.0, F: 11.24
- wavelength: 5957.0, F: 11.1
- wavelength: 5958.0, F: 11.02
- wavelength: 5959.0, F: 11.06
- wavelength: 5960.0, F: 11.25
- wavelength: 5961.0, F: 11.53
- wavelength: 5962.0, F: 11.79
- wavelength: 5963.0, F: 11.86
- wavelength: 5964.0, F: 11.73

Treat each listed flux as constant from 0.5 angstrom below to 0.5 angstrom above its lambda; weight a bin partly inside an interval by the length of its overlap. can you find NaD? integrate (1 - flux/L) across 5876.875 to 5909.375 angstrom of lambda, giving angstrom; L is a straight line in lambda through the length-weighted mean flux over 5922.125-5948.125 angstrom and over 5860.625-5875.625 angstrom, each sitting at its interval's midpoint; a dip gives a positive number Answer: 5.2 angstrom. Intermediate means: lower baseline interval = 12.1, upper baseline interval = 11.1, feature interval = 9.85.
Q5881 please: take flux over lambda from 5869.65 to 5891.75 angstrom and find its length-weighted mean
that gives 10.9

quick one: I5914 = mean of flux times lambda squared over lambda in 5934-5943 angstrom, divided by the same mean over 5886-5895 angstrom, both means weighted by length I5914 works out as 1.3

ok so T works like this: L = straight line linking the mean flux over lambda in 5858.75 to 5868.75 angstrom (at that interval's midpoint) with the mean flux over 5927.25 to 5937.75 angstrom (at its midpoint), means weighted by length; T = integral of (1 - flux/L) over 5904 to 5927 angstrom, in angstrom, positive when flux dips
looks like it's 1.66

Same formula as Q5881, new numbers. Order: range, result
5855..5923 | 10.7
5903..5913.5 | 10.5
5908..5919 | 10.9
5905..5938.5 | 11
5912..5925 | 10.8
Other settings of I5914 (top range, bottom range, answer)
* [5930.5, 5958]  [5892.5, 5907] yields 1.13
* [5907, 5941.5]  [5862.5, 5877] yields 0.90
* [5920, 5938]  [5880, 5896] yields 1.26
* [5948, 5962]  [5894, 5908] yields 1.11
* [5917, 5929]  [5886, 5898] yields 1.26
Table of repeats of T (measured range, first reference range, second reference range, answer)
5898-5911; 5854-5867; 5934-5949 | 0.3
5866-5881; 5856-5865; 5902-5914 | -3.7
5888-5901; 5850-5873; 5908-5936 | 2.3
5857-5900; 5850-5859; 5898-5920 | 0.4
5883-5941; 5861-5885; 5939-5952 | 3.7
